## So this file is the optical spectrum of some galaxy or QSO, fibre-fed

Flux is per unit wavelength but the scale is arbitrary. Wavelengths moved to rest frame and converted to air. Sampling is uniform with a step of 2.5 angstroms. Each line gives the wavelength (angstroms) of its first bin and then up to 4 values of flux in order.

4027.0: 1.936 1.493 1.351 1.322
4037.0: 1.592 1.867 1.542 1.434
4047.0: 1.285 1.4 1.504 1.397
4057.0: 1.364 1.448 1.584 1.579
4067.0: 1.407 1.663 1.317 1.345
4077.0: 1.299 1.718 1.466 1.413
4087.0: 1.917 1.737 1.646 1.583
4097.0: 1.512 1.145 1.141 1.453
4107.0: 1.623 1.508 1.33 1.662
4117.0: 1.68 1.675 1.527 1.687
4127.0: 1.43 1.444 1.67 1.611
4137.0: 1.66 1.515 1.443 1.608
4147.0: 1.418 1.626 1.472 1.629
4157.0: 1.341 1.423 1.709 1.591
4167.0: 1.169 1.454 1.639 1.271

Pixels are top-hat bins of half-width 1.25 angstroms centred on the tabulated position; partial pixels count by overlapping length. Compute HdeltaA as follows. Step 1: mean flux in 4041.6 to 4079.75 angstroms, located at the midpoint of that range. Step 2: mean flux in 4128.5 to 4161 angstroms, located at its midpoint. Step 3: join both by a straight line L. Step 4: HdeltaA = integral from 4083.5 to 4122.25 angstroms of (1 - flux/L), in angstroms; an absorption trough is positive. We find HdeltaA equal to -1.23 angstroms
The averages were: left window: 1.45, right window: 1.53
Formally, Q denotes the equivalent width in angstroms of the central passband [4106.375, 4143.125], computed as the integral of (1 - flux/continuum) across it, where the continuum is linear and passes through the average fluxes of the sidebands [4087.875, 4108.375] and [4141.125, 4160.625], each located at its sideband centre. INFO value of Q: -1.8 angstroms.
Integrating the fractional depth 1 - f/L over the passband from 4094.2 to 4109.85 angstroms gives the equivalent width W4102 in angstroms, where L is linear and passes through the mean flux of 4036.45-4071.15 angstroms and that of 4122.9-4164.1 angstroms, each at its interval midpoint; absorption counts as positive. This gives 1.2 angstroms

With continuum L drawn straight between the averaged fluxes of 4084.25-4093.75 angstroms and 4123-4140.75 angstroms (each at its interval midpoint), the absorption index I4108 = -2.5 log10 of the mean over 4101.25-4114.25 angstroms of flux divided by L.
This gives 0.14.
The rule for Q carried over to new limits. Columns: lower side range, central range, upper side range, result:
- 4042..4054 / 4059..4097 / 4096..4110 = -3.8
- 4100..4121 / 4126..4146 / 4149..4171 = -0.7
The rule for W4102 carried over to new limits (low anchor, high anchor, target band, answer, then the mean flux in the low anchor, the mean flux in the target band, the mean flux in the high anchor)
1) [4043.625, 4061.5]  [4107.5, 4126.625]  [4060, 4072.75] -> -0.6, 1.41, 1.51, 1.58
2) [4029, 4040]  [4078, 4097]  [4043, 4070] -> 1.7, 1.5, 1.46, 1.63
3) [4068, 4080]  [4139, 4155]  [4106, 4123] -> -0.9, 1.45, 1.57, 1.53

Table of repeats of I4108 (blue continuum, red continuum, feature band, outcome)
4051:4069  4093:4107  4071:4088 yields -0.04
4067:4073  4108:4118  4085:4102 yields -0.03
